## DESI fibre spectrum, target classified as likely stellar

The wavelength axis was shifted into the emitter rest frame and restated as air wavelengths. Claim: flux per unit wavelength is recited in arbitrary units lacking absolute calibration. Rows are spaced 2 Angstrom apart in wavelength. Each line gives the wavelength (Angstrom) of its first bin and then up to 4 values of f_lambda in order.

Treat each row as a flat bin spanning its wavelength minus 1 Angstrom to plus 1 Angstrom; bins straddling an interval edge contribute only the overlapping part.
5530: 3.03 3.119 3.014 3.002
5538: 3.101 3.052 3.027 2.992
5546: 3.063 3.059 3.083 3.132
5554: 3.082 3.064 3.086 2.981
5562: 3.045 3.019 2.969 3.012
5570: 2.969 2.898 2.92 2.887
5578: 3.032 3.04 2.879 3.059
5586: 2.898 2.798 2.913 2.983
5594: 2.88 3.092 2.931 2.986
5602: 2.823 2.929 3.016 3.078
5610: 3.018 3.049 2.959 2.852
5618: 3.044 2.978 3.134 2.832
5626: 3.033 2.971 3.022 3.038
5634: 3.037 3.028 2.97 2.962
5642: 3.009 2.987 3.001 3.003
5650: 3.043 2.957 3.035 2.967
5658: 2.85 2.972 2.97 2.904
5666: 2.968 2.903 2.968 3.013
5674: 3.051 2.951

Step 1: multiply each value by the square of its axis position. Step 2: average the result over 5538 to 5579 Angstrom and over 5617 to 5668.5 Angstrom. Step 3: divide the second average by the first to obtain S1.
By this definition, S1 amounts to 1.0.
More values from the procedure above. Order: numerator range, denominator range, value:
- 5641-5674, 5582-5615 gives 1.03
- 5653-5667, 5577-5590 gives 1.03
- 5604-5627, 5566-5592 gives 1.03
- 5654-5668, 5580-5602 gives 1.03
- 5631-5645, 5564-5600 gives 1.04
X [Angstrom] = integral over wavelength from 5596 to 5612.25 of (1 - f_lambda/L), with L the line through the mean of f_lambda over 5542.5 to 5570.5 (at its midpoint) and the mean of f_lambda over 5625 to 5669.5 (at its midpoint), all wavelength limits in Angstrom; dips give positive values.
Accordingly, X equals 0.15 Angstrom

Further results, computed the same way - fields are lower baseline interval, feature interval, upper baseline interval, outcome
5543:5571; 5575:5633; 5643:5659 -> 0.8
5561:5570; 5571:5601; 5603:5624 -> 0.6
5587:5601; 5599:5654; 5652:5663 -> -0.8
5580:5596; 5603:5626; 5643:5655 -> -0.2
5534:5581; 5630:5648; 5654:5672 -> -0.2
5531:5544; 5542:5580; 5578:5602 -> -0.2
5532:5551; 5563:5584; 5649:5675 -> 0.4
